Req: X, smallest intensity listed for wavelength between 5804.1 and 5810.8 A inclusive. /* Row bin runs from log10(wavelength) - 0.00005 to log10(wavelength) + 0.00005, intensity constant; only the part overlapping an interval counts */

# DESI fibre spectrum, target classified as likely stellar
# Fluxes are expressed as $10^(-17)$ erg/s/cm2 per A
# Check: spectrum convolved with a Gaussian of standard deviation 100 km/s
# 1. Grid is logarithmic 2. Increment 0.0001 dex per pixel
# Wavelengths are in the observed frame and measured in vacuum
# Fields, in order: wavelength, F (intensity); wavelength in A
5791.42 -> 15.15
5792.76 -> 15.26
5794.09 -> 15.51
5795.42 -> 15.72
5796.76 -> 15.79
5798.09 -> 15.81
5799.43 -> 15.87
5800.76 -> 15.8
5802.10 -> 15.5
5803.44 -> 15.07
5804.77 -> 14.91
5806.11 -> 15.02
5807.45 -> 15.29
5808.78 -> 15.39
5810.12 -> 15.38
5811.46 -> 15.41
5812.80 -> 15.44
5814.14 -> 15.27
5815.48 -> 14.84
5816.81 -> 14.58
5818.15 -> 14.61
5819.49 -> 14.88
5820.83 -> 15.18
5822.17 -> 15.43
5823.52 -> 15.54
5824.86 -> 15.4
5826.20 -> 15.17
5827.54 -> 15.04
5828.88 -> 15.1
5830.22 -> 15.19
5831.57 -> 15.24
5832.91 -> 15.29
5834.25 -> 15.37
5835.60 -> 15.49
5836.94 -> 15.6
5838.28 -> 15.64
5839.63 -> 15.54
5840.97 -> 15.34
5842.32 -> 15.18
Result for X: 14.91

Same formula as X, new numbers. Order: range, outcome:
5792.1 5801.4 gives 15.26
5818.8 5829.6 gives 14.88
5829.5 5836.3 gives 15.19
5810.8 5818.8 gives 14.58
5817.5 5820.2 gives 14.61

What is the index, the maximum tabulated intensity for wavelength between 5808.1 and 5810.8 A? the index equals 15.39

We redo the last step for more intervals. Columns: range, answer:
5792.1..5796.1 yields 15.72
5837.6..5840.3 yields 15.64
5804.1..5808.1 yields 15.29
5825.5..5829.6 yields 15.17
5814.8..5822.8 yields 15.43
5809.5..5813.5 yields 15.44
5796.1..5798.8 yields 15.81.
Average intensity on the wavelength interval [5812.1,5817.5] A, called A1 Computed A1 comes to 15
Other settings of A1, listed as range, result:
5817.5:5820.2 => 14.8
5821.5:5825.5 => 15.4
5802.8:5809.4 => 15.2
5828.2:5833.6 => 15.2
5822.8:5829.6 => 15.2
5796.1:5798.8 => 15.8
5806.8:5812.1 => 15.4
